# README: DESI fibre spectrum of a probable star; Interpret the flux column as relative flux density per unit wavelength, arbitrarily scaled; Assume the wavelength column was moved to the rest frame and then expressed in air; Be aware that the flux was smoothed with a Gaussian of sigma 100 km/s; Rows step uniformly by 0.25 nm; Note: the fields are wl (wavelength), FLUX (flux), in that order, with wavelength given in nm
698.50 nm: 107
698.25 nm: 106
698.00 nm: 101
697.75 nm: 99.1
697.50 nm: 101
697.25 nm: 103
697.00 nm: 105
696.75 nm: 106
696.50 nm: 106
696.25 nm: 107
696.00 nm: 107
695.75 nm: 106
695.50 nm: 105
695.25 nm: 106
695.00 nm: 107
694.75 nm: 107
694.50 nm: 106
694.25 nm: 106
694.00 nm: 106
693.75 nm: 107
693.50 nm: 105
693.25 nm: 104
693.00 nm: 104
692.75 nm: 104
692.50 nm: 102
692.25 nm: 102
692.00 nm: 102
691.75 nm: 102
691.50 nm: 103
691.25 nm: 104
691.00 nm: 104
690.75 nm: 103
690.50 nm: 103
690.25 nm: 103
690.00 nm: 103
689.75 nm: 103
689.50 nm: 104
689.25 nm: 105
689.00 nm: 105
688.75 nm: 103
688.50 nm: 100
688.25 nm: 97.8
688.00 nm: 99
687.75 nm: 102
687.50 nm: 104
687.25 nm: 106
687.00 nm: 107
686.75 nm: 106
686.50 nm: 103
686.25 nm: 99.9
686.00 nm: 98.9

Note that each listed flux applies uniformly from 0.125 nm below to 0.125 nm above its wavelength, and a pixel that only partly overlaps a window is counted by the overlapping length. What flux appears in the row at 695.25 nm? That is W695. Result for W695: 106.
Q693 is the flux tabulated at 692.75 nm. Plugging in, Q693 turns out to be 104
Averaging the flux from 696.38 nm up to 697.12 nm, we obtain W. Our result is 106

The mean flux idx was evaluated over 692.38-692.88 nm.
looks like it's 103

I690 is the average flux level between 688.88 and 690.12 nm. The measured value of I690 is 104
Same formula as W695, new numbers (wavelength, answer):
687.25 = 106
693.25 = 104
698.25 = 106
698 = 101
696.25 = 107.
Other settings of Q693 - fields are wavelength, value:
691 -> 104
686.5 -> 103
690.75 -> 103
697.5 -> 101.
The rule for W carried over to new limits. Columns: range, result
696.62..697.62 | 104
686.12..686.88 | 103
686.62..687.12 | 106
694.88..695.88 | 106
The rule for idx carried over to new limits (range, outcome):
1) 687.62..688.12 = 101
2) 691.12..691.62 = 104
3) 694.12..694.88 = 106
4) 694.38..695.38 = 106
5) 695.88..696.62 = 107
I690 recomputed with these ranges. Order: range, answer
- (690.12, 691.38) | 103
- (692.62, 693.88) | 105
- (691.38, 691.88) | 102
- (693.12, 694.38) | 106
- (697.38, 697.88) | 100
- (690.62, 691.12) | 103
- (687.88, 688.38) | 98.4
